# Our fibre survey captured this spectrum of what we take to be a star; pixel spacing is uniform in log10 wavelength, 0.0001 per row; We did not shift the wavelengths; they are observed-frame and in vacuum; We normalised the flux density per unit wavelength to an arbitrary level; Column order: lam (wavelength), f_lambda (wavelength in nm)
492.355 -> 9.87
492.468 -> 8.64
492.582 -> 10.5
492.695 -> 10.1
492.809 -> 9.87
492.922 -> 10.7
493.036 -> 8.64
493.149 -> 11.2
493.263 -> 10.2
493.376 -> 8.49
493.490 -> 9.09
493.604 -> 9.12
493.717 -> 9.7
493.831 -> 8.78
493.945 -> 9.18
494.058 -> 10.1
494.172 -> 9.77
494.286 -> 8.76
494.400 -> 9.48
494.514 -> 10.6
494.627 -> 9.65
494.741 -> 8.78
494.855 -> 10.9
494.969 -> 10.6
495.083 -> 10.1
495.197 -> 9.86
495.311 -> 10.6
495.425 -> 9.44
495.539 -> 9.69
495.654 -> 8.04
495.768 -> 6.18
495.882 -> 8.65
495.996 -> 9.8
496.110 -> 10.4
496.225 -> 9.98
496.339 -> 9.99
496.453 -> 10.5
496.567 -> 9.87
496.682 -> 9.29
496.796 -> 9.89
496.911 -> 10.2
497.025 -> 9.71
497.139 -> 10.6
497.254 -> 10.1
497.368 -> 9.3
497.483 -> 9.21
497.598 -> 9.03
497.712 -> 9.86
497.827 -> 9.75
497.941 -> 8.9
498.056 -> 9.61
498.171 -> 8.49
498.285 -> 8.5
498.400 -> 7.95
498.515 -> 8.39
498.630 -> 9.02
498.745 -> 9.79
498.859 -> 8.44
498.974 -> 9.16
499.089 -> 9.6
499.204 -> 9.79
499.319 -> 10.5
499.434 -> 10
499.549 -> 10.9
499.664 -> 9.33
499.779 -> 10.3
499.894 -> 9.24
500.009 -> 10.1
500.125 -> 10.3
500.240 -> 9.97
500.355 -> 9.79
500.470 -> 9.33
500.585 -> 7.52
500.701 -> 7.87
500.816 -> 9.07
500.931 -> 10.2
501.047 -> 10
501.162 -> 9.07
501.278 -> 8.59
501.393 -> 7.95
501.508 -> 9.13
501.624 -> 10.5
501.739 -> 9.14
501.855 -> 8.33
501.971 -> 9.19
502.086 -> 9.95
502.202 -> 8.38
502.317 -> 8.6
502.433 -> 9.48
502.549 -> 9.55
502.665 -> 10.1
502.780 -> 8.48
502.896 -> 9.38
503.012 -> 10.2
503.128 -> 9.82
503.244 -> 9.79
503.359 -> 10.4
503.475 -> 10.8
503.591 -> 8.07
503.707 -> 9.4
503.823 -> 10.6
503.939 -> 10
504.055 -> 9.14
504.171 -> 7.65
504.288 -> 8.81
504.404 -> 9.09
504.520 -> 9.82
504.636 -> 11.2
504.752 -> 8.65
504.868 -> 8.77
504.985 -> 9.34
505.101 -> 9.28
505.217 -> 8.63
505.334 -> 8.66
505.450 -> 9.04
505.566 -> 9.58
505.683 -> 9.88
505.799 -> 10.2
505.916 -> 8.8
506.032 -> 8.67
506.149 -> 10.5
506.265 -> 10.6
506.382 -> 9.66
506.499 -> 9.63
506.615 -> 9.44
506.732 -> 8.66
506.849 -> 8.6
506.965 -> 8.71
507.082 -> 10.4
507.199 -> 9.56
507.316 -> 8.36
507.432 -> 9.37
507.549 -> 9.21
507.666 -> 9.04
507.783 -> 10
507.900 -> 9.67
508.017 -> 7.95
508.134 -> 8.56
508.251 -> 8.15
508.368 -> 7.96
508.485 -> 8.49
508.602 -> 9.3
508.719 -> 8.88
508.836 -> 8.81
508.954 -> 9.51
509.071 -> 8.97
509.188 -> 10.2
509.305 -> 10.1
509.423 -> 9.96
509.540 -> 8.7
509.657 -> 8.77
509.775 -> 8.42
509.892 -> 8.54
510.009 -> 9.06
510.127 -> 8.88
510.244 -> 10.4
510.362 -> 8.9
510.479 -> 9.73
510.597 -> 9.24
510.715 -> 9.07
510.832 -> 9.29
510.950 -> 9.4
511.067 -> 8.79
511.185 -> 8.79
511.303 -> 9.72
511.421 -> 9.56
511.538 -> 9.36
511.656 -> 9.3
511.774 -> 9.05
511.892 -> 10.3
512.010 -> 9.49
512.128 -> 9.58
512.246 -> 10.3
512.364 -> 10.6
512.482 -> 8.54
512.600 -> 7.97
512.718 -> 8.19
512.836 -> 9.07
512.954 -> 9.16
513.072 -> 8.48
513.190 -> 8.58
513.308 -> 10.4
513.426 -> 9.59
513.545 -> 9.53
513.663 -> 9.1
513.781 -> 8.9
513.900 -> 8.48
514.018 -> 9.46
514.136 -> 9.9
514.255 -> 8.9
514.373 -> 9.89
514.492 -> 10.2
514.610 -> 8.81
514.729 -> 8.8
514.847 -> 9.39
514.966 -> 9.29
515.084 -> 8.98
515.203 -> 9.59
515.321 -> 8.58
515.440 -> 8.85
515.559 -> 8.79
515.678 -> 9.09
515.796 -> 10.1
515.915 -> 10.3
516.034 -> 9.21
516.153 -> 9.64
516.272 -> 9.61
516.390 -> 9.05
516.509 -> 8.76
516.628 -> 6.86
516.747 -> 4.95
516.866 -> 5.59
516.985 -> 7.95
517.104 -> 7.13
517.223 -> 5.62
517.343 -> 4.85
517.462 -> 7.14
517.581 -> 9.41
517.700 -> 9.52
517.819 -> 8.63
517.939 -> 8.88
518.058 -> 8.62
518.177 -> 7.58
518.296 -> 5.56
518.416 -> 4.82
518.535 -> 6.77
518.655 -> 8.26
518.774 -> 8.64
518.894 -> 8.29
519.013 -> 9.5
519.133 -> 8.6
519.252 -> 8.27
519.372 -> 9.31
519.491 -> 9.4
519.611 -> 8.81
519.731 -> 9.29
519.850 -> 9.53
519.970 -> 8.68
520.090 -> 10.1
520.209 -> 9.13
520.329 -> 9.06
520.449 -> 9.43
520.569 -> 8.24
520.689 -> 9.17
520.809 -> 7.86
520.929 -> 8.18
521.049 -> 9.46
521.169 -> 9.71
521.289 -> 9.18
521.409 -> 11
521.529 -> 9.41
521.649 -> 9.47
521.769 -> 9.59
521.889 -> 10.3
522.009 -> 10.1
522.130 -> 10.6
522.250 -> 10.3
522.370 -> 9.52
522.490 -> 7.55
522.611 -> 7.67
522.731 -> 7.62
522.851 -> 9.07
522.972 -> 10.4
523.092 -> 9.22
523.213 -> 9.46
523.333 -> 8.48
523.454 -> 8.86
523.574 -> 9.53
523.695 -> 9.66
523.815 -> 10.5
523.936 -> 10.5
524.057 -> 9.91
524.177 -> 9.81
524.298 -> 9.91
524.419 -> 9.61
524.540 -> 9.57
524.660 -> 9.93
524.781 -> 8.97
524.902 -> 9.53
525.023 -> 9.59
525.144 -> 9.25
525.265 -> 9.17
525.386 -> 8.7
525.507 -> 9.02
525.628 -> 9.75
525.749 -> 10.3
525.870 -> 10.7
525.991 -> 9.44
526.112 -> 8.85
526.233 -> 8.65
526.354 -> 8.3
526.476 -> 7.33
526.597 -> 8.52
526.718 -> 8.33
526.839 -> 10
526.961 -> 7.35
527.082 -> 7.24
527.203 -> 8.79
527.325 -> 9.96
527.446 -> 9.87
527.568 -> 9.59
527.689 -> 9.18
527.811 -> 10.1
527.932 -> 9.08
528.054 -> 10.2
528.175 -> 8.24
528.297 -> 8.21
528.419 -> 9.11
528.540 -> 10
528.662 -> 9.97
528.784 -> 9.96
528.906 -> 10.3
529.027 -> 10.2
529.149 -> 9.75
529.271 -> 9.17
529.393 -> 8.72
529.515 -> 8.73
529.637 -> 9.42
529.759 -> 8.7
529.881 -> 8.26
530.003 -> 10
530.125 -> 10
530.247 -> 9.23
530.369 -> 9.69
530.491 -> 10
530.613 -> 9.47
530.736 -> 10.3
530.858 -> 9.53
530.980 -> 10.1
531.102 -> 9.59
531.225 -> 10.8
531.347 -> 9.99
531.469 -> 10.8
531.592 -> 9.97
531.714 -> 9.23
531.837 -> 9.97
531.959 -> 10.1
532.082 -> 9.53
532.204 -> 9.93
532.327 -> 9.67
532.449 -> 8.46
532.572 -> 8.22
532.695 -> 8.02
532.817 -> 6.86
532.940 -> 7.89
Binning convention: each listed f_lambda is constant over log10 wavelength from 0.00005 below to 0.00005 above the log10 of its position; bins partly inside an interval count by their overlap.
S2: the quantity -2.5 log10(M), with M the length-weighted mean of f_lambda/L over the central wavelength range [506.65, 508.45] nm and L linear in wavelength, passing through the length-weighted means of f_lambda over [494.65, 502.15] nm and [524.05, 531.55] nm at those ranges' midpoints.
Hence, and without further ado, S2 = 0.06 mag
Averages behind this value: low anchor 9.45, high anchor 9.4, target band 8.95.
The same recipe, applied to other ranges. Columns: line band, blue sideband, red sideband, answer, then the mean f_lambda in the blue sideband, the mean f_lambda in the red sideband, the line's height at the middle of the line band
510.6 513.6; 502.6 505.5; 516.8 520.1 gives -0.08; 9.41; 7.99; 8.61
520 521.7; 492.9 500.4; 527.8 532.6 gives 0.04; 9.57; 9.57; 9.57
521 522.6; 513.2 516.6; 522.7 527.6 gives -0.04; 9.3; 9.26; 9.27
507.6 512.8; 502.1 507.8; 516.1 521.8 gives -0.02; 9.39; 8.38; 9.01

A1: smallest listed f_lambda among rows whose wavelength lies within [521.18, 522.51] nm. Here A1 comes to 7.55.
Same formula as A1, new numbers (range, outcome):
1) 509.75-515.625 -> 7.97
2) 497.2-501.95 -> 7.52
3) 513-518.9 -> 4.82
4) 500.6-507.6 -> 7.65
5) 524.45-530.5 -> 7.24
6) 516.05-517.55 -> 4.85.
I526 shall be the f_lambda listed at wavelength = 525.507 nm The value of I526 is 9.02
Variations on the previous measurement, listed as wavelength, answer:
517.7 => 9.52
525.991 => 9.44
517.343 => 4.85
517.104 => 7.13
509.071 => 8.97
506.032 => 8.67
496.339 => 9.99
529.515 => 8.73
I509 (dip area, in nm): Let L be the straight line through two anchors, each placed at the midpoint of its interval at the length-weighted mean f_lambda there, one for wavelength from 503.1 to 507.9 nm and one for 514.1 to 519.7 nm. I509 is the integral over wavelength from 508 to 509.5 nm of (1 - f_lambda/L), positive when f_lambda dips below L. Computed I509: 0.02 nm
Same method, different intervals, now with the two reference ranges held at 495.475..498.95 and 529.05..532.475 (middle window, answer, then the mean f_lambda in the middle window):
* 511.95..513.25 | 0.050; 9.09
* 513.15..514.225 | 0.015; 9.32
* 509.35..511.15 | 0.054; 9.15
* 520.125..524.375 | 0.077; 9.37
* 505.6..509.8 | 0.082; 9.22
